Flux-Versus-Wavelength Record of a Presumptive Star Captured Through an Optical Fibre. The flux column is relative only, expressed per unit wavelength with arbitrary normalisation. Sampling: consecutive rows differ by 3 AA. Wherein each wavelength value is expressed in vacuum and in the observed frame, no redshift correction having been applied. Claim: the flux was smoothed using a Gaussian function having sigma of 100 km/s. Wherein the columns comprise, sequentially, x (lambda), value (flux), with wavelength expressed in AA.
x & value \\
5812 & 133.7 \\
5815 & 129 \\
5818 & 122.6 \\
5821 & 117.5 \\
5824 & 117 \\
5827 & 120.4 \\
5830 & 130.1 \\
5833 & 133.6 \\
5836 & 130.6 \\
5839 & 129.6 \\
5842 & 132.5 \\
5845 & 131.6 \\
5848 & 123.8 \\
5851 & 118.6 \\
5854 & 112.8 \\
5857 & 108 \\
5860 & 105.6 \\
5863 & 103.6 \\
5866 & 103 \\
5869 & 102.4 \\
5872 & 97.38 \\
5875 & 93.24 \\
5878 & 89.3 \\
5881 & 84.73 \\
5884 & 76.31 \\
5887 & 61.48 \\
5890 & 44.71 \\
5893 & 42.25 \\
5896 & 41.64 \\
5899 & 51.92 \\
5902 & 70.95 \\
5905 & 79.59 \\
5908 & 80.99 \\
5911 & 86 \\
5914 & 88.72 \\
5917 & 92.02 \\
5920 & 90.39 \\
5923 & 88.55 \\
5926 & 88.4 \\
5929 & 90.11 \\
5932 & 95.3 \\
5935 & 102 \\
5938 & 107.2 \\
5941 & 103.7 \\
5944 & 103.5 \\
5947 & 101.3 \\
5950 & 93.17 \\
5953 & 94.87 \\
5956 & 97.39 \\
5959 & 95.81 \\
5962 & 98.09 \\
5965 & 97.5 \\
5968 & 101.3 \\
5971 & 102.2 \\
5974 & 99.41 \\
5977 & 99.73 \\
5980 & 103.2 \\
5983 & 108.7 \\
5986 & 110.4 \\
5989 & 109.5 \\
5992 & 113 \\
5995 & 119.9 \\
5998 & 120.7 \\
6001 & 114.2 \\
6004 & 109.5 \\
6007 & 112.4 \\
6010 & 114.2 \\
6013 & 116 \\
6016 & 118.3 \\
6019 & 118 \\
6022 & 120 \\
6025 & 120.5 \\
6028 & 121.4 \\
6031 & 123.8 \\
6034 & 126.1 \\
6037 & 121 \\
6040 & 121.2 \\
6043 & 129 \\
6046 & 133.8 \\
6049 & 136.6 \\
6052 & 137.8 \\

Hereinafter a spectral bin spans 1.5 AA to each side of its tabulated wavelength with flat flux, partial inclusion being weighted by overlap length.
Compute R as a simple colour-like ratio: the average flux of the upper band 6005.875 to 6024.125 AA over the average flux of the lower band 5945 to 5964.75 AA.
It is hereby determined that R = 1.20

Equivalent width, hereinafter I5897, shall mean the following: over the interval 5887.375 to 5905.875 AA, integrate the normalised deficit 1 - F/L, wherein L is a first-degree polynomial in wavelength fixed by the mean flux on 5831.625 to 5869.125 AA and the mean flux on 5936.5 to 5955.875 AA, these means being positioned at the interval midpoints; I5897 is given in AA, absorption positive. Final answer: 9.3 AA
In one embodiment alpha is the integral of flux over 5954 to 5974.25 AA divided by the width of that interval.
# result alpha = 98.7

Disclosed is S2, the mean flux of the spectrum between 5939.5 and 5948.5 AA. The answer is 103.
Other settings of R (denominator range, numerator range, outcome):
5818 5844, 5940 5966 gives 0.78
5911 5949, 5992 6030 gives 1.23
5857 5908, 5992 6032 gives 1.49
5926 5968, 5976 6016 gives 1.14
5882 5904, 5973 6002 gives 1.94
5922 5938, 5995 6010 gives 1.22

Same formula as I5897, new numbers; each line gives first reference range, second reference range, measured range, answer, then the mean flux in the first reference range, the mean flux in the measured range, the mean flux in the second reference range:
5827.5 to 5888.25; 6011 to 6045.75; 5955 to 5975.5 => 3.2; 109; 98.8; 122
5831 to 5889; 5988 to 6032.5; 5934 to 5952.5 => 1.8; 107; 101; 117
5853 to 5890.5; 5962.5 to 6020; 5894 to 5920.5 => 6.2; 91.9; 74.6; 110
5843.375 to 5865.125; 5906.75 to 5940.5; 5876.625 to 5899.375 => 9.2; 115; 61.9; 92.2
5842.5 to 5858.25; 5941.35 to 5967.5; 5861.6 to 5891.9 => 7.9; 120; 85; 98.1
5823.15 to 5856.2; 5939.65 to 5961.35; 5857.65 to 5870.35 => 1.6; 125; 104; 98.5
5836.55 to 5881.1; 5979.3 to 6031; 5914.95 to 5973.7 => 8.4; 110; 97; 115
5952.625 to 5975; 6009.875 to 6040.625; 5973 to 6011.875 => -0.7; 98.5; 111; 120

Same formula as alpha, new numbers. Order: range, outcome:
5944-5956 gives 97.4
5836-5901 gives 93.8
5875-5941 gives 79.6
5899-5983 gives 94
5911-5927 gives 89.3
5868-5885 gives 90.6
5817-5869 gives 120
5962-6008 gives 108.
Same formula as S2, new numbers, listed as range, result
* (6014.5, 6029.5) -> 120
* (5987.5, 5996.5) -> 114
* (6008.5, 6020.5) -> 117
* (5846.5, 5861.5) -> 114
